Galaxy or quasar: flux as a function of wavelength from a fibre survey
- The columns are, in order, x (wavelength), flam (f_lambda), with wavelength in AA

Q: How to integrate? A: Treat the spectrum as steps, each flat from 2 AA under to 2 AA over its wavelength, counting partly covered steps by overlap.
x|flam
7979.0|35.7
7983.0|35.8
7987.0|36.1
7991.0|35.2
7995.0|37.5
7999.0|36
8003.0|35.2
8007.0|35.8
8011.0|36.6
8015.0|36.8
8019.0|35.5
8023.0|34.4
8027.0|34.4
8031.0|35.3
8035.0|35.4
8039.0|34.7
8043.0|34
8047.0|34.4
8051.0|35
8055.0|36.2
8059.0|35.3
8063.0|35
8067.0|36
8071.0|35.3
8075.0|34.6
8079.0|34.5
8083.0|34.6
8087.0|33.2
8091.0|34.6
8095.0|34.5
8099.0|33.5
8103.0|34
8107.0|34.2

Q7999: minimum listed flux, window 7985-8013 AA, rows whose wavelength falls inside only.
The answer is 35.2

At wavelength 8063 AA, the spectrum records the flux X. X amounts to 35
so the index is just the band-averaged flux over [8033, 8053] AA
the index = 34.7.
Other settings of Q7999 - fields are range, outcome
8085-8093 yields 33.2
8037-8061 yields 34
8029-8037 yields 35.3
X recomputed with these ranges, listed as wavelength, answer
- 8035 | 35.4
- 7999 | 36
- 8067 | 36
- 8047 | 34.4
